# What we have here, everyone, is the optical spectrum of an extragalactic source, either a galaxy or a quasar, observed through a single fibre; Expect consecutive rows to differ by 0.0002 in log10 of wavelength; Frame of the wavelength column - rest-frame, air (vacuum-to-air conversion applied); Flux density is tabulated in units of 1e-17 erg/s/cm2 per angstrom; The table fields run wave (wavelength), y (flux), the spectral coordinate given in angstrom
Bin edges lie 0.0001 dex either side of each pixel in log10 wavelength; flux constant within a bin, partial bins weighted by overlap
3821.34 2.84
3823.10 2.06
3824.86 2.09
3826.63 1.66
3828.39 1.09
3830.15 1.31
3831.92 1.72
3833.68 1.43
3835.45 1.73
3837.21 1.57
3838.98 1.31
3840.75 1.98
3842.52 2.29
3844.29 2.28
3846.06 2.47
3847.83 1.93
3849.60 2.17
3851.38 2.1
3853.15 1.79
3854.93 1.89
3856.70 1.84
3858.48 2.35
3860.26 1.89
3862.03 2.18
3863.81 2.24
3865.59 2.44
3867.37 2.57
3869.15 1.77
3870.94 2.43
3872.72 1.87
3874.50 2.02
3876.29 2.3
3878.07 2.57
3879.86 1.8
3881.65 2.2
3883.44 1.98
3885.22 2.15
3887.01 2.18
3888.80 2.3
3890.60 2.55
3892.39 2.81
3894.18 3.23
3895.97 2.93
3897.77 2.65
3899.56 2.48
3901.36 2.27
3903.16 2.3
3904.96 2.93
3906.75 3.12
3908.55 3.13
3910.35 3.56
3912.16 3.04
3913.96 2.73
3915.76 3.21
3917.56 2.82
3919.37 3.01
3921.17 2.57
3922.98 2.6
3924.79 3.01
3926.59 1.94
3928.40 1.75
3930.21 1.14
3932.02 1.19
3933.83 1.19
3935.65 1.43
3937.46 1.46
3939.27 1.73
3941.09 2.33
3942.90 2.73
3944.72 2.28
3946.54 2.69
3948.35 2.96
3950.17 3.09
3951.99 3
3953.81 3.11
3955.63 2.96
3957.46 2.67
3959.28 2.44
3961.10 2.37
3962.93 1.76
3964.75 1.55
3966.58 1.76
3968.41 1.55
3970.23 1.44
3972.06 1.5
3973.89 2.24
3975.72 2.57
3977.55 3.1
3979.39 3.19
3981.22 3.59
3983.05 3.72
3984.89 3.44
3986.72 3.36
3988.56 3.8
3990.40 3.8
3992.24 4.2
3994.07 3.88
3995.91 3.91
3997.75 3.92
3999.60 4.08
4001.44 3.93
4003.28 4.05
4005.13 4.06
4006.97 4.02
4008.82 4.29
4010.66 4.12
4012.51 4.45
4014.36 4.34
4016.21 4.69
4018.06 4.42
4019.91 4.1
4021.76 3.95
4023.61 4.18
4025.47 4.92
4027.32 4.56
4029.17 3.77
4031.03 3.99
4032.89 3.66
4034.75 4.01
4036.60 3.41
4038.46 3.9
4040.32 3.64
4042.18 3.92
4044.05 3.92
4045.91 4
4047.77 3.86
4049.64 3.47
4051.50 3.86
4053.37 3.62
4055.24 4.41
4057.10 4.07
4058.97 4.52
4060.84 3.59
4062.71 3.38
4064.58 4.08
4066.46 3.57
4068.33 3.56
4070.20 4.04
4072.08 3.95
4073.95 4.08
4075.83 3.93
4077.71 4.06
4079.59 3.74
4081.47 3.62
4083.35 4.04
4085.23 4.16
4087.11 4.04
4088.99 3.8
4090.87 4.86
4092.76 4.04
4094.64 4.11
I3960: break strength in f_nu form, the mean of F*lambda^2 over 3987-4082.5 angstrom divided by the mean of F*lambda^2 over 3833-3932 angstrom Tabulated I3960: 1.9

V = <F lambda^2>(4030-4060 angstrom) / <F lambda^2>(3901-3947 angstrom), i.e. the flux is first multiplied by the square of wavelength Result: 1.7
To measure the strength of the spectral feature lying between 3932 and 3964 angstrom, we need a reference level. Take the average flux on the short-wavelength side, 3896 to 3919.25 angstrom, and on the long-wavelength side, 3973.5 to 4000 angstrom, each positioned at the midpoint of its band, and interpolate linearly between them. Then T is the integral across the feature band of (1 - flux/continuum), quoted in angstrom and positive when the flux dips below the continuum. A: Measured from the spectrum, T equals 8.8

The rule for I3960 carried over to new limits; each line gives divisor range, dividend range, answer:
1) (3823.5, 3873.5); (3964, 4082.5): 2.08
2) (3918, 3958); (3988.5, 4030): 1.86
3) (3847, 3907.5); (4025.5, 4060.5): 1.86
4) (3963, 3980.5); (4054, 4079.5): 1.96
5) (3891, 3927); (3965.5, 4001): 1.15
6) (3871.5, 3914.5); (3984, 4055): 1.67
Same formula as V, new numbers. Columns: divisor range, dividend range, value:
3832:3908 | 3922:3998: 1.21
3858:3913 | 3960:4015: 1.40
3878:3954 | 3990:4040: 1.75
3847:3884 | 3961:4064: 1.85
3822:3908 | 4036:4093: 2.00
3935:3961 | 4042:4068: 1.63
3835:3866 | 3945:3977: 1.22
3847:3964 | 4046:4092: 1.80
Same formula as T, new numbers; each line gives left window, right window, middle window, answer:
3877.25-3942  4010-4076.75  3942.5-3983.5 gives 6.90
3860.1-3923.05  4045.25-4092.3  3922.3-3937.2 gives 5.64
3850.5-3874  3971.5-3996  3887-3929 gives -2.93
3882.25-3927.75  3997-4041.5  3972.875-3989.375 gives 1.94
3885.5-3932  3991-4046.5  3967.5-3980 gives 4.61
